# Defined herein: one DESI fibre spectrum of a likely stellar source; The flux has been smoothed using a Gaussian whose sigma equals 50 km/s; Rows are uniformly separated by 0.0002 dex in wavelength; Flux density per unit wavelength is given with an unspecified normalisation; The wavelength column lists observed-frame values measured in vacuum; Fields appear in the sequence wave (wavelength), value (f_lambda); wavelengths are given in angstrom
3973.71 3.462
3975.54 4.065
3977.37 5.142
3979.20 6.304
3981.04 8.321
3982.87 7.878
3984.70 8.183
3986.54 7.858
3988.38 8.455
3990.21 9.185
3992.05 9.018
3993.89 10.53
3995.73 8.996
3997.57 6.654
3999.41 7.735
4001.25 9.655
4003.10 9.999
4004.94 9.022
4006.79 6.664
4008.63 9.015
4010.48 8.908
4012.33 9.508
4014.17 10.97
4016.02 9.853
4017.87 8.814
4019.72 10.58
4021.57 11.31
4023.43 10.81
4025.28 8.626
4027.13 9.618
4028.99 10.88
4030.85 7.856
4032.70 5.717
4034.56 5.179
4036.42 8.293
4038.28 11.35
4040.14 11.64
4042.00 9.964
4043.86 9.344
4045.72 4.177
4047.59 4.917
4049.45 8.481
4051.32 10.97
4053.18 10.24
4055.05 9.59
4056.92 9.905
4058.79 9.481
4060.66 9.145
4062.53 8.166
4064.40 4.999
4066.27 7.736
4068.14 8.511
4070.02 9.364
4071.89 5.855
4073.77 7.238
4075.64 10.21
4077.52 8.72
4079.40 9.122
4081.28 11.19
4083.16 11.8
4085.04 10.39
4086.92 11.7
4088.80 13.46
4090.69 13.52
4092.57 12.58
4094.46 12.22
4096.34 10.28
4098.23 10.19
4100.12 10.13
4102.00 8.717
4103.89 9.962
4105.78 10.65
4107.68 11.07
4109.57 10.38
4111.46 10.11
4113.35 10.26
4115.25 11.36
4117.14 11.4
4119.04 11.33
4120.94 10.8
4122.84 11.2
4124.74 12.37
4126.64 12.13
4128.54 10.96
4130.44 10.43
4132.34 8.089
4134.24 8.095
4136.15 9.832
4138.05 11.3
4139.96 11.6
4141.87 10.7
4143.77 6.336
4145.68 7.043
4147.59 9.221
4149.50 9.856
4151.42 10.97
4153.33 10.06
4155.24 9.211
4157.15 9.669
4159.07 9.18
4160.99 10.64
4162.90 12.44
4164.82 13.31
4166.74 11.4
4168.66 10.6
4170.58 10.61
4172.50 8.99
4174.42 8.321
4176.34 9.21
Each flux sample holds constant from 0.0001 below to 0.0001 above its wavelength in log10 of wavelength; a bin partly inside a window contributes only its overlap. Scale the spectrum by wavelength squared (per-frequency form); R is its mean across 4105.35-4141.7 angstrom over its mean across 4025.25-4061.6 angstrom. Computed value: 1.27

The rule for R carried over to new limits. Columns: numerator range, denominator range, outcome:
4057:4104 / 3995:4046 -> 1.12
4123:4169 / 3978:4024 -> 1.23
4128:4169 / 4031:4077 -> 1.26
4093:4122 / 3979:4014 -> 1.30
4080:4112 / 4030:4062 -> 1.32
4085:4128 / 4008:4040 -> 1.25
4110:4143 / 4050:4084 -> 1.22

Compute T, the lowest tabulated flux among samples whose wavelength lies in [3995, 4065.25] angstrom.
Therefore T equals 4.177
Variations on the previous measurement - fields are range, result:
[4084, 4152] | 6.336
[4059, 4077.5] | 4.999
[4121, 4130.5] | 10.43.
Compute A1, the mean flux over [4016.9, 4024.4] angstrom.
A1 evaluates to 10.4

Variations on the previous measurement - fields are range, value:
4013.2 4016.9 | 10.4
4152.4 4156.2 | 9.65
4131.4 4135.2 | 8.09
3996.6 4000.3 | 7.22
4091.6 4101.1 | 11.1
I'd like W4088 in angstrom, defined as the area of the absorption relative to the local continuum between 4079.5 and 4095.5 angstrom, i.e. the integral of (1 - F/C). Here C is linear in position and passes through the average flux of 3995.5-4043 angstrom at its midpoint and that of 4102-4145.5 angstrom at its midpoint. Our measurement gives -3.20 angstrom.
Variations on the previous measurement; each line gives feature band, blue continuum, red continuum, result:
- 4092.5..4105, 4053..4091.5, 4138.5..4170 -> -0.9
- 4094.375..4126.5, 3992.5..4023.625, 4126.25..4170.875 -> -2.7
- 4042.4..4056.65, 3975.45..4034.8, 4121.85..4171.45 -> 1.2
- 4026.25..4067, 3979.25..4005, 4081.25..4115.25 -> 5.4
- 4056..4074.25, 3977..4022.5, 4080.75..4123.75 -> 3.9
